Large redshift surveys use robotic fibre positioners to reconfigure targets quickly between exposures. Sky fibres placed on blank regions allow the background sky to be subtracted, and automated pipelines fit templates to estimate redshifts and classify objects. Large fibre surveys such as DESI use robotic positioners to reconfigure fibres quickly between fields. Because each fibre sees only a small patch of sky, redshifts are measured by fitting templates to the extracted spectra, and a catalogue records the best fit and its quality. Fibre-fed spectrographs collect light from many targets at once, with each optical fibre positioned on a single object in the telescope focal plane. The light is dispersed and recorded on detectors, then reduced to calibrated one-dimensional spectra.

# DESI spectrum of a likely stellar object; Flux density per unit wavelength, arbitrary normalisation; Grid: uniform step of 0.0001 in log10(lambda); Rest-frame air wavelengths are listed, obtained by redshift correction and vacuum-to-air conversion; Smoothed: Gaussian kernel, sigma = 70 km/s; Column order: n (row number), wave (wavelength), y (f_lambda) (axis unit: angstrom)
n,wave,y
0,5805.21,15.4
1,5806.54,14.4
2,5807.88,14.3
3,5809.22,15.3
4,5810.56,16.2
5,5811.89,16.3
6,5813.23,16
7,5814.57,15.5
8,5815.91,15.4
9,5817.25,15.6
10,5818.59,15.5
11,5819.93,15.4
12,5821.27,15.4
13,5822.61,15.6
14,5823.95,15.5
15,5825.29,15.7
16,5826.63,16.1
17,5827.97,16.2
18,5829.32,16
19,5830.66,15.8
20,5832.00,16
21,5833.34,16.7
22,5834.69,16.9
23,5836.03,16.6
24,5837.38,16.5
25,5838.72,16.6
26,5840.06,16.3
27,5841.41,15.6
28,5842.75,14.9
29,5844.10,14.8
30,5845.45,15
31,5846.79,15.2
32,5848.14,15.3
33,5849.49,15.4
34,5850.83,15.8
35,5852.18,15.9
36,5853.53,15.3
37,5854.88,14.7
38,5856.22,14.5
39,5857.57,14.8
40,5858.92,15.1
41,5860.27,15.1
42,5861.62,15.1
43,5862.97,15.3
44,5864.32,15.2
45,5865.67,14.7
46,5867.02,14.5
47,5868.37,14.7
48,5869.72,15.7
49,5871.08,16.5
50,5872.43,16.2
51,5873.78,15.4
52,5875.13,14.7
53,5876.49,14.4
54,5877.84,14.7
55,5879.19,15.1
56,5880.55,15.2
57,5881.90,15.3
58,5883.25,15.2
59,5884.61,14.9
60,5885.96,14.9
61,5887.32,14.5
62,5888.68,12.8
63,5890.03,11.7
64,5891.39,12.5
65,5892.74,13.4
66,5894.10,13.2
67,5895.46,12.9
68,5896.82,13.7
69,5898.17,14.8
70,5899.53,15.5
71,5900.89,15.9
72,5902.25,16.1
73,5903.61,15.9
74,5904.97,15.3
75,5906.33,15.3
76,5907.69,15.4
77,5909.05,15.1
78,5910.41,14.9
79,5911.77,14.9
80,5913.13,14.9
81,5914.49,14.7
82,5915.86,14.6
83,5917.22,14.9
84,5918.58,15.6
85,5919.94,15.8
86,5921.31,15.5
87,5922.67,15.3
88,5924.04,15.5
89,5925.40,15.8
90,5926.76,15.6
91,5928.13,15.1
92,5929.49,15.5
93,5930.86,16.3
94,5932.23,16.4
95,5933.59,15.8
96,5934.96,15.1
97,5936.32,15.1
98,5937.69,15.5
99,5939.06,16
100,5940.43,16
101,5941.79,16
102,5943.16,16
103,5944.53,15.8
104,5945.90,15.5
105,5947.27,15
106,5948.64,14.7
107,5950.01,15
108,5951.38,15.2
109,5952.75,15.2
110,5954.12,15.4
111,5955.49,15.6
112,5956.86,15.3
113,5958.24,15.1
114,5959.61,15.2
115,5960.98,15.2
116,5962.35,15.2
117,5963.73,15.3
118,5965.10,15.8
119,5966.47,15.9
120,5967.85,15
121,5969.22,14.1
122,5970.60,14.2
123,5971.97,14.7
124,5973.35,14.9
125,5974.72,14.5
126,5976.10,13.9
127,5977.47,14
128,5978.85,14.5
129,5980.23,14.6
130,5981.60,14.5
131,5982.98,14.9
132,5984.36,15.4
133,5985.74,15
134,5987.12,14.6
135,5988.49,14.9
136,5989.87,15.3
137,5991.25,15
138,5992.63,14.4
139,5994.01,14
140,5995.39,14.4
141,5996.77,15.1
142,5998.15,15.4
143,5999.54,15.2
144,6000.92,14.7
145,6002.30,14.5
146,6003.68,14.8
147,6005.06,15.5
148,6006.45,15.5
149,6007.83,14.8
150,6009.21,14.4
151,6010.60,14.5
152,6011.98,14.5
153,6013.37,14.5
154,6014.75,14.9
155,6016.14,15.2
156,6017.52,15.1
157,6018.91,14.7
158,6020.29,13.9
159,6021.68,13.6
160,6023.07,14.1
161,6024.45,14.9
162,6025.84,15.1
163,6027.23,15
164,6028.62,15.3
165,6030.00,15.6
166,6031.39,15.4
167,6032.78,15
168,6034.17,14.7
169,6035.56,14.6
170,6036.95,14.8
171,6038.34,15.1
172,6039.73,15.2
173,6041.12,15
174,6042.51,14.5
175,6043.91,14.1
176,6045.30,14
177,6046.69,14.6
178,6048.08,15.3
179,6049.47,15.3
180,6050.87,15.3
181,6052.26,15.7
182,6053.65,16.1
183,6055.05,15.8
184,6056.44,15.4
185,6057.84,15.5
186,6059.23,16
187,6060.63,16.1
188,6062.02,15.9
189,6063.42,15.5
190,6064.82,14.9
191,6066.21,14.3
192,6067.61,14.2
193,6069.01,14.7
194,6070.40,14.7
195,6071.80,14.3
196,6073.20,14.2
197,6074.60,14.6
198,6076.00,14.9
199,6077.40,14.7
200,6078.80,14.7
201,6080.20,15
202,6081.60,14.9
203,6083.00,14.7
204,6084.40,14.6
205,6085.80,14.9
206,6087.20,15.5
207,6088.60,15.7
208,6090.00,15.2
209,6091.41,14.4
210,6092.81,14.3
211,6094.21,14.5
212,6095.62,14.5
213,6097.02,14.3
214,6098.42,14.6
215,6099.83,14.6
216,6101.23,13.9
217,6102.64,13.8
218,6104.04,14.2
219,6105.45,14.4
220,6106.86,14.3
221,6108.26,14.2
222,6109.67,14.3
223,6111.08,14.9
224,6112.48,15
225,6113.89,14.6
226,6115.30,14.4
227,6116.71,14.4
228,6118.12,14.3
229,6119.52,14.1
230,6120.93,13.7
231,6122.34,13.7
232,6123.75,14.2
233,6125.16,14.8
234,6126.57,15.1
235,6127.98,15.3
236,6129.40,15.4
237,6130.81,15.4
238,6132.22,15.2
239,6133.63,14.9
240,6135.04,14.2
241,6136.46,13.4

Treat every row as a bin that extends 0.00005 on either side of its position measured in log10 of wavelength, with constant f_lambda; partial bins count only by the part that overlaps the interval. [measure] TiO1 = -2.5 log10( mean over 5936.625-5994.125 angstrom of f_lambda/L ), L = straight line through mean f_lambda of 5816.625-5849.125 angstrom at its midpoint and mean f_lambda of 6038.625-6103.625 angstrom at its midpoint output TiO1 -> 0.02 mag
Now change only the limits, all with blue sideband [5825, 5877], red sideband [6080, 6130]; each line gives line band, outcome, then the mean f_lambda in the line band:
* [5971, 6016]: 0.02 mag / 14.7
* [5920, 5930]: -0.02 mag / 15.5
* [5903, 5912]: 0.00 mag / 15.3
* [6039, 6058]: -0.02 mag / 15.1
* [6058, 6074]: -0.02 mag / 15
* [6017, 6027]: 0.03 mag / 14.5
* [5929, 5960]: -0.02 mag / 15.5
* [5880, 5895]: 0.11 mag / 13.9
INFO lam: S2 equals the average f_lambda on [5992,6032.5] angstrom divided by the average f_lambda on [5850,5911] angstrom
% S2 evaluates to 1.00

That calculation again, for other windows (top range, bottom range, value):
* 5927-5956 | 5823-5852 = 0.98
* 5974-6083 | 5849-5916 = 1.00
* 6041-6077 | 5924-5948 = 0.96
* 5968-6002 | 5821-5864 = 0.94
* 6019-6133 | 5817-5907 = 0.97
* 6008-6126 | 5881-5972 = 0.98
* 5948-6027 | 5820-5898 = 0.98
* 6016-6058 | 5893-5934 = 0.98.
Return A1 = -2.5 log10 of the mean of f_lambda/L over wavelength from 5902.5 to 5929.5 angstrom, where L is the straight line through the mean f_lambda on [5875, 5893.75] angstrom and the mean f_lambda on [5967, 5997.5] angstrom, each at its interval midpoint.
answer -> -0.069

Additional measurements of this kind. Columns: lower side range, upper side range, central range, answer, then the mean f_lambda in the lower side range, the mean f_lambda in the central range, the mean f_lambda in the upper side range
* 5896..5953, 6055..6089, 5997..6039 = 0.022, 15.4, 14.8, 15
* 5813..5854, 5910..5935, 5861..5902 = 0.067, 15.8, 14.6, 15.4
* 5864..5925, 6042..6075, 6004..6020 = 0.010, 14.8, 14.8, 15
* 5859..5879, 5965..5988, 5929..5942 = -0.063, 15.2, 15.8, 14.7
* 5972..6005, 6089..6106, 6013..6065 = -0.034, 14.7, 15.1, 14.4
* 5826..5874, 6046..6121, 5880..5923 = 0.050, 15.6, 14.7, 14.8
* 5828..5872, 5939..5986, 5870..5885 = 0.012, 15.5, 15.3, 15.1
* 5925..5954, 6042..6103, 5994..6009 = 0.022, 15.5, 14.9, 14.9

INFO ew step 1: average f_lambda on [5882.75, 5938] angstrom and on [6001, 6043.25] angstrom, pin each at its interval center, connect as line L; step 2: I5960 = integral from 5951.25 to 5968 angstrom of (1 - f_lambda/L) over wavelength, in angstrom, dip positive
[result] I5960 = -0.5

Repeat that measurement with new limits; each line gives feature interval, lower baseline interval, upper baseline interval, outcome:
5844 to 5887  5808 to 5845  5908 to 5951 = 1.5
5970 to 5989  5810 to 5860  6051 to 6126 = 0.7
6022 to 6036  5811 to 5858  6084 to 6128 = -0.1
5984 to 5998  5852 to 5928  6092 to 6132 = -0.1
